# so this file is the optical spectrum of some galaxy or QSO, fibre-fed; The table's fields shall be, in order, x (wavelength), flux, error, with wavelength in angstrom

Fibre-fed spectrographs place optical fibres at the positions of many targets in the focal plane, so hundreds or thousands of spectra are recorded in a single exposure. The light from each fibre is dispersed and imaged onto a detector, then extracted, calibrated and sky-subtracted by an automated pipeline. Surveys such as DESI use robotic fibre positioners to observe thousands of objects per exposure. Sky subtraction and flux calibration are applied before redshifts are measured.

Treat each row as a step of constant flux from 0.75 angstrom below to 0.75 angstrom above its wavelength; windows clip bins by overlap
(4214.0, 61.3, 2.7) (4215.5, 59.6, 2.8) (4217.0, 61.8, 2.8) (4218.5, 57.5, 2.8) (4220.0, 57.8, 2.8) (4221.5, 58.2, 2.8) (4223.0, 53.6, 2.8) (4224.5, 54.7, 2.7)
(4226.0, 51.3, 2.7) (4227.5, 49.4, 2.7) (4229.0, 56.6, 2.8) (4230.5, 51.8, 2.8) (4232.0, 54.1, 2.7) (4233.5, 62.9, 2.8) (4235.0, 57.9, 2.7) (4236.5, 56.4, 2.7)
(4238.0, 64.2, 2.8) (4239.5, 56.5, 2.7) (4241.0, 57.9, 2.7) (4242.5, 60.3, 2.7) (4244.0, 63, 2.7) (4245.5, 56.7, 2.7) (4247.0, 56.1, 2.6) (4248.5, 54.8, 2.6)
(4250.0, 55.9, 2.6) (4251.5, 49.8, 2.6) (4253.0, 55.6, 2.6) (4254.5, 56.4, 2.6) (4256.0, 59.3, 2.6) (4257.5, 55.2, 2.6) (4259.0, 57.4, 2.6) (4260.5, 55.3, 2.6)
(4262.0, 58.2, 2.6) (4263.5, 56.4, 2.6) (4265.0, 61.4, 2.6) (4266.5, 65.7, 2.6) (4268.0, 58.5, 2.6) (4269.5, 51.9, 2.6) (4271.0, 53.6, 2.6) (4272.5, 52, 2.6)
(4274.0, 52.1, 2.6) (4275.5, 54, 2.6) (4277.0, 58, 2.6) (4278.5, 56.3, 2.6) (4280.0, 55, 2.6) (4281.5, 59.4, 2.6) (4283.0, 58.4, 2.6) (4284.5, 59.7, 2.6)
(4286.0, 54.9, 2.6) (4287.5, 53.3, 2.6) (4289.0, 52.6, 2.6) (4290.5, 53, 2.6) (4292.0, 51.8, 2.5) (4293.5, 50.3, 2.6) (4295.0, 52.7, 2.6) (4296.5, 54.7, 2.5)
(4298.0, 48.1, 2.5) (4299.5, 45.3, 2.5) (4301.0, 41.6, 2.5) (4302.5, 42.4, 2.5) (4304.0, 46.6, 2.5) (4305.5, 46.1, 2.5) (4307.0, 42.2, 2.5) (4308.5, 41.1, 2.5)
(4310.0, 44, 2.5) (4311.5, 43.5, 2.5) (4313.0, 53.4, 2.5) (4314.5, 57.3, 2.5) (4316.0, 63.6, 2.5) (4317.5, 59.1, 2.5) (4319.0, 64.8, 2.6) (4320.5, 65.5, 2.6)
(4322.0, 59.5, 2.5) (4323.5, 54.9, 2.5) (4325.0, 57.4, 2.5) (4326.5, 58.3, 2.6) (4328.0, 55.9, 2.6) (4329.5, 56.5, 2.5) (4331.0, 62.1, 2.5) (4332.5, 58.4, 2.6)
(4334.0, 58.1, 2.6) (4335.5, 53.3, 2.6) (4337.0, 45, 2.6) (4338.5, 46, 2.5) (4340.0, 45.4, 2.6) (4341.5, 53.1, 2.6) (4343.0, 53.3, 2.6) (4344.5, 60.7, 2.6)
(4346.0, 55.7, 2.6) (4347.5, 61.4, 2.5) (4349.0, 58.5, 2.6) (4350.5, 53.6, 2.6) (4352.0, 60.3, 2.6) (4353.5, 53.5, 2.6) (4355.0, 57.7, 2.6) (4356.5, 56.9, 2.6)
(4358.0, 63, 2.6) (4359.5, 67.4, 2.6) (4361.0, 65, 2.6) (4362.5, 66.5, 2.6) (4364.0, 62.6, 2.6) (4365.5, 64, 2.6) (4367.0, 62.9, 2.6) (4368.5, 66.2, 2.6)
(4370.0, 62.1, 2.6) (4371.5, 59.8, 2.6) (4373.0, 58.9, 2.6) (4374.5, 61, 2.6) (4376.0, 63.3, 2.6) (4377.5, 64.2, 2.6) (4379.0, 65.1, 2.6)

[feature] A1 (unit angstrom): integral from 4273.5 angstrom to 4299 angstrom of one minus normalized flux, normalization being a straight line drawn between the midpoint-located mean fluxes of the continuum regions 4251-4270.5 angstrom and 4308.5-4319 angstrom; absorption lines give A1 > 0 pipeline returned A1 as 0.5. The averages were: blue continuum 57.1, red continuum 53.4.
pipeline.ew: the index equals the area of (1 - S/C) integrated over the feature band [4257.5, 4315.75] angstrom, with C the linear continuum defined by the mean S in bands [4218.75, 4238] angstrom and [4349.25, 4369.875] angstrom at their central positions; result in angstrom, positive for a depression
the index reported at 5.5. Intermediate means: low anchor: 55.8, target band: 52.7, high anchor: 61.5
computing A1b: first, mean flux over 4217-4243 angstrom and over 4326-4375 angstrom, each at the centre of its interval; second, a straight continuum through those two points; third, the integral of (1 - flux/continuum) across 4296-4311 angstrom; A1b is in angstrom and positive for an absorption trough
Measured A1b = 3.3 angstrom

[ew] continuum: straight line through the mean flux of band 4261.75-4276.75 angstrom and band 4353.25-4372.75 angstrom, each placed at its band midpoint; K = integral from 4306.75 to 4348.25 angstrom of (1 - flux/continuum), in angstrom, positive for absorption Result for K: 3.6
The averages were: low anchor 56.4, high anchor 62.3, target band 54.8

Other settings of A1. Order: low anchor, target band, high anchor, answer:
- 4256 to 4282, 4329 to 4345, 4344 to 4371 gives 1.7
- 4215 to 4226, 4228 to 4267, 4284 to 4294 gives -1.2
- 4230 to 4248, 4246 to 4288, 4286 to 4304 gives -1.8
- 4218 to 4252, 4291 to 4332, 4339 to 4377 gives 4.1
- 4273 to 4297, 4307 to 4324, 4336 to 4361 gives 0.2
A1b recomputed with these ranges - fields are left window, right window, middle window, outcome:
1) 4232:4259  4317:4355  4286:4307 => 2.9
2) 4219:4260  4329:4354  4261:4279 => -0.2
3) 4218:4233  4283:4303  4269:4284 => -0.9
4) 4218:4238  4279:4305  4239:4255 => -0.6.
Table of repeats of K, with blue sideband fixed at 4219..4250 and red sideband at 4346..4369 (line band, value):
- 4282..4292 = 0.6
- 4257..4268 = -0.2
